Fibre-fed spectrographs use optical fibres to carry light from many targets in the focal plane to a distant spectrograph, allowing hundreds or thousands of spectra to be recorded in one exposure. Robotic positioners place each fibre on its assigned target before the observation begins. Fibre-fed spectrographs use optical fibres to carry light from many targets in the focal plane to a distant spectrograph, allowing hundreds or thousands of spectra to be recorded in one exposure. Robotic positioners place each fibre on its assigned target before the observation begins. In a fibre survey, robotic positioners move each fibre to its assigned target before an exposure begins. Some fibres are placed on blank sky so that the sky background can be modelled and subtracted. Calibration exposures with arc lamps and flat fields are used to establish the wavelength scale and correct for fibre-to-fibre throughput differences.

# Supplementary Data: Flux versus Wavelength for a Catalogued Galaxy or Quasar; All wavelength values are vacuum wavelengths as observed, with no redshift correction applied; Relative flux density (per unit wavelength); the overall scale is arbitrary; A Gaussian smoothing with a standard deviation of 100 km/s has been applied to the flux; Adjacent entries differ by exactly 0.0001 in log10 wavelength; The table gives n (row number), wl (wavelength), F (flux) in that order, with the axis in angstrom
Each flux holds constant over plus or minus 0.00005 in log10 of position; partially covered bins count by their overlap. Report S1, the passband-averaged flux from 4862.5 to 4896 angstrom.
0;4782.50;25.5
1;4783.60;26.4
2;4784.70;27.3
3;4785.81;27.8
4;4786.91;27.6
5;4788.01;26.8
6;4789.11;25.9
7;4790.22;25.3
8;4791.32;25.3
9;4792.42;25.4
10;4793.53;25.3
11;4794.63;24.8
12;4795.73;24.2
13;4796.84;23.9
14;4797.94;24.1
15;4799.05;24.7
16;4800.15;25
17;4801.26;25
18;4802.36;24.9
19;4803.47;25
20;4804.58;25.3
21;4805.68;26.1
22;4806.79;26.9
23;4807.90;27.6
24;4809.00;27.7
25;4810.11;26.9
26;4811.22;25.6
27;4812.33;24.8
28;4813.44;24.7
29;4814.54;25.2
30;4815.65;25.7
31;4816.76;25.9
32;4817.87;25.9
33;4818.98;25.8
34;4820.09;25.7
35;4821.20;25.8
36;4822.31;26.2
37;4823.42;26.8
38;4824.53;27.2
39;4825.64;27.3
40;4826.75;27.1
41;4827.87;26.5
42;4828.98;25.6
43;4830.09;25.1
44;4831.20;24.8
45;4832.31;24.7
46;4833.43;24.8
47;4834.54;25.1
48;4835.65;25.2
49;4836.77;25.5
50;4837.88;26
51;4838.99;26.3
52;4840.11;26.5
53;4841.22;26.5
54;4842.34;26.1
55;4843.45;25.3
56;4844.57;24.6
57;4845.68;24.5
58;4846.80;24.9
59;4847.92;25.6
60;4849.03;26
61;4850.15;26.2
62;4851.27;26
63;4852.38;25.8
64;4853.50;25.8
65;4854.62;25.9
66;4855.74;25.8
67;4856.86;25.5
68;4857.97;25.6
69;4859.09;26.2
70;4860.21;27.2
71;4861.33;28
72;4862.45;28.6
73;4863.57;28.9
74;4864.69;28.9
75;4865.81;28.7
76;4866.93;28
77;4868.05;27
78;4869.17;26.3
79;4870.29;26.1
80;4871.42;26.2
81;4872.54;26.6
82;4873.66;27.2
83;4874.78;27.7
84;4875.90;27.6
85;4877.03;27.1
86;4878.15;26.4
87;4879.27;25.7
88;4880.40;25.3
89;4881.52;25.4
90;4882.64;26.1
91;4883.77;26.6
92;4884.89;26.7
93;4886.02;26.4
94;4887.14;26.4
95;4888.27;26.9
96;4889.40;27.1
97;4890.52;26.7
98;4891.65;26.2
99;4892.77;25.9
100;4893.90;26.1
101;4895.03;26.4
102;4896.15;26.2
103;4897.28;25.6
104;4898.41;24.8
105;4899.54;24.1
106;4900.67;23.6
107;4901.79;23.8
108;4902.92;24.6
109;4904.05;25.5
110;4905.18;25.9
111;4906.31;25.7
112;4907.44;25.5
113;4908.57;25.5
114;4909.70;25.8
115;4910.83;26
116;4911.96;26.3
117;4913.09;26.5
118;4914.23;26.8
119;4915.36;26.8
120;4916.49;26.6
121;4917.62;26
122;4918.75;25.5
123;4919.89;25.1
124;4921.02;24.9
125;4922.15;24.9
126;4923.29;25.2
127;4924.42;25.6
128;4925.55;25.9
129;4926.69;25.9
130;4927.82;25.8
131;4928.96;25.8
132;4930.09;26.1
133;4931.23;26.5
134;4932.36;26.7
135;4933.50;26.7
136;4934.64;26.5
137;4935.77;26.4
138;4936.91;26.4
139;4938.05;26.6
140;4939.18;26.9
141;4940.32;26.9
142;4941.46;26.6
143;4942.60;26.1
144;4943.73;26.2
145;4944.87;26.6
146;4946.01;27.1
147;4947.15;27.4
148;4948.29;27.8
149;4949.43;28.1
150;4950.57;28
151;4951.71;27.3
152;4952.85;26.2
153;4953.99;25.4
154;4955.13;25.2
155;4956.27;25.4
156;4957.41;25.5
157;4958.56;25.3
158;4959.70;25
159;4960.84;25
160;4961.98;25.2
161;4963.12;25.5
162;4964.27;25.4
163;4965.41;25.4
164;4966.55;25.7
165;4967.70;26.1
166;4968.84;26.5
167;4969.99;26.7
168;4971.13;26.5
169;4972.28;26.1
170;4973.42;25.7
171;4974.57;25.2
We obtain 26.8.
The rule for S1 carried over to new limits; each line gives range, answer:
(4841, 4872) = 26.4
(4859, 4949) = 26.3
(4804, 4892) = 26.3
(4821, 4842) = 25.9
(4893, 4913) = 25.4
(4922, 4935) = 26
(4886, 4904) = 25.7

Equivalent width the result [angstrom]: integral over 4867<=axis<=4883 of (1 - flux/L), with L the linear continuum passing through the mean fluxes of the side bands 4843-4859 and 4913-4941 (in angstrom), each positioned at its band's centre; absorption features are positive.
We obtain -0.5 angstrom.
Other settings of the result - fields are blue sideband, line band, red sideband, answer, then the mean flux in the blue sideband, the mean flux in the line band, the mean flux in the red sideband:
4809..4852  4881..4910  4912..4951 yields 0.5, 25.8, 25.8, 26.4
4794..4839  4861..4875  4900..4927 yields -1.1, 25.6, 27.5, 25.6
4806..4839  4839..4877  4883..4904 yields -1.0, 25.9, 26.5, 25.8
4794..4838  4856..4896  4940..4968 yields -1.4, 25.6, 26.8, 26.2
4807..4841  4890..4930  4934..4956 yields 1.3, 26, 25.6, 26.7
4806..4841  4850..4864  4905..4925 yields -0.4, 26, 26.6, 25.8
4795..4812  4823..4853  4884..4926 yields -0.2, 25.5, 25.8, 25.8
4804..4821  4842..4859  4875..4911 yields 0.2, 26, 25.6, 25.9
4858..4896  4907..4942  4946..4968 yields 0.4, 26.8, 26.1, 26.1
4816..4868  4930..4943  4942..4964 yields -0.2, 26.2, 26.5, 26.2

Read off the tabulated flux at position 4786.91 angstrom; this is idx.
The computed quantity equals 27.6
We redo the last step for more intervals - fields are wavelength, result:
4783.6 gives 26.4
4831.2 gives 24.8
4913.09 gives 26.5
